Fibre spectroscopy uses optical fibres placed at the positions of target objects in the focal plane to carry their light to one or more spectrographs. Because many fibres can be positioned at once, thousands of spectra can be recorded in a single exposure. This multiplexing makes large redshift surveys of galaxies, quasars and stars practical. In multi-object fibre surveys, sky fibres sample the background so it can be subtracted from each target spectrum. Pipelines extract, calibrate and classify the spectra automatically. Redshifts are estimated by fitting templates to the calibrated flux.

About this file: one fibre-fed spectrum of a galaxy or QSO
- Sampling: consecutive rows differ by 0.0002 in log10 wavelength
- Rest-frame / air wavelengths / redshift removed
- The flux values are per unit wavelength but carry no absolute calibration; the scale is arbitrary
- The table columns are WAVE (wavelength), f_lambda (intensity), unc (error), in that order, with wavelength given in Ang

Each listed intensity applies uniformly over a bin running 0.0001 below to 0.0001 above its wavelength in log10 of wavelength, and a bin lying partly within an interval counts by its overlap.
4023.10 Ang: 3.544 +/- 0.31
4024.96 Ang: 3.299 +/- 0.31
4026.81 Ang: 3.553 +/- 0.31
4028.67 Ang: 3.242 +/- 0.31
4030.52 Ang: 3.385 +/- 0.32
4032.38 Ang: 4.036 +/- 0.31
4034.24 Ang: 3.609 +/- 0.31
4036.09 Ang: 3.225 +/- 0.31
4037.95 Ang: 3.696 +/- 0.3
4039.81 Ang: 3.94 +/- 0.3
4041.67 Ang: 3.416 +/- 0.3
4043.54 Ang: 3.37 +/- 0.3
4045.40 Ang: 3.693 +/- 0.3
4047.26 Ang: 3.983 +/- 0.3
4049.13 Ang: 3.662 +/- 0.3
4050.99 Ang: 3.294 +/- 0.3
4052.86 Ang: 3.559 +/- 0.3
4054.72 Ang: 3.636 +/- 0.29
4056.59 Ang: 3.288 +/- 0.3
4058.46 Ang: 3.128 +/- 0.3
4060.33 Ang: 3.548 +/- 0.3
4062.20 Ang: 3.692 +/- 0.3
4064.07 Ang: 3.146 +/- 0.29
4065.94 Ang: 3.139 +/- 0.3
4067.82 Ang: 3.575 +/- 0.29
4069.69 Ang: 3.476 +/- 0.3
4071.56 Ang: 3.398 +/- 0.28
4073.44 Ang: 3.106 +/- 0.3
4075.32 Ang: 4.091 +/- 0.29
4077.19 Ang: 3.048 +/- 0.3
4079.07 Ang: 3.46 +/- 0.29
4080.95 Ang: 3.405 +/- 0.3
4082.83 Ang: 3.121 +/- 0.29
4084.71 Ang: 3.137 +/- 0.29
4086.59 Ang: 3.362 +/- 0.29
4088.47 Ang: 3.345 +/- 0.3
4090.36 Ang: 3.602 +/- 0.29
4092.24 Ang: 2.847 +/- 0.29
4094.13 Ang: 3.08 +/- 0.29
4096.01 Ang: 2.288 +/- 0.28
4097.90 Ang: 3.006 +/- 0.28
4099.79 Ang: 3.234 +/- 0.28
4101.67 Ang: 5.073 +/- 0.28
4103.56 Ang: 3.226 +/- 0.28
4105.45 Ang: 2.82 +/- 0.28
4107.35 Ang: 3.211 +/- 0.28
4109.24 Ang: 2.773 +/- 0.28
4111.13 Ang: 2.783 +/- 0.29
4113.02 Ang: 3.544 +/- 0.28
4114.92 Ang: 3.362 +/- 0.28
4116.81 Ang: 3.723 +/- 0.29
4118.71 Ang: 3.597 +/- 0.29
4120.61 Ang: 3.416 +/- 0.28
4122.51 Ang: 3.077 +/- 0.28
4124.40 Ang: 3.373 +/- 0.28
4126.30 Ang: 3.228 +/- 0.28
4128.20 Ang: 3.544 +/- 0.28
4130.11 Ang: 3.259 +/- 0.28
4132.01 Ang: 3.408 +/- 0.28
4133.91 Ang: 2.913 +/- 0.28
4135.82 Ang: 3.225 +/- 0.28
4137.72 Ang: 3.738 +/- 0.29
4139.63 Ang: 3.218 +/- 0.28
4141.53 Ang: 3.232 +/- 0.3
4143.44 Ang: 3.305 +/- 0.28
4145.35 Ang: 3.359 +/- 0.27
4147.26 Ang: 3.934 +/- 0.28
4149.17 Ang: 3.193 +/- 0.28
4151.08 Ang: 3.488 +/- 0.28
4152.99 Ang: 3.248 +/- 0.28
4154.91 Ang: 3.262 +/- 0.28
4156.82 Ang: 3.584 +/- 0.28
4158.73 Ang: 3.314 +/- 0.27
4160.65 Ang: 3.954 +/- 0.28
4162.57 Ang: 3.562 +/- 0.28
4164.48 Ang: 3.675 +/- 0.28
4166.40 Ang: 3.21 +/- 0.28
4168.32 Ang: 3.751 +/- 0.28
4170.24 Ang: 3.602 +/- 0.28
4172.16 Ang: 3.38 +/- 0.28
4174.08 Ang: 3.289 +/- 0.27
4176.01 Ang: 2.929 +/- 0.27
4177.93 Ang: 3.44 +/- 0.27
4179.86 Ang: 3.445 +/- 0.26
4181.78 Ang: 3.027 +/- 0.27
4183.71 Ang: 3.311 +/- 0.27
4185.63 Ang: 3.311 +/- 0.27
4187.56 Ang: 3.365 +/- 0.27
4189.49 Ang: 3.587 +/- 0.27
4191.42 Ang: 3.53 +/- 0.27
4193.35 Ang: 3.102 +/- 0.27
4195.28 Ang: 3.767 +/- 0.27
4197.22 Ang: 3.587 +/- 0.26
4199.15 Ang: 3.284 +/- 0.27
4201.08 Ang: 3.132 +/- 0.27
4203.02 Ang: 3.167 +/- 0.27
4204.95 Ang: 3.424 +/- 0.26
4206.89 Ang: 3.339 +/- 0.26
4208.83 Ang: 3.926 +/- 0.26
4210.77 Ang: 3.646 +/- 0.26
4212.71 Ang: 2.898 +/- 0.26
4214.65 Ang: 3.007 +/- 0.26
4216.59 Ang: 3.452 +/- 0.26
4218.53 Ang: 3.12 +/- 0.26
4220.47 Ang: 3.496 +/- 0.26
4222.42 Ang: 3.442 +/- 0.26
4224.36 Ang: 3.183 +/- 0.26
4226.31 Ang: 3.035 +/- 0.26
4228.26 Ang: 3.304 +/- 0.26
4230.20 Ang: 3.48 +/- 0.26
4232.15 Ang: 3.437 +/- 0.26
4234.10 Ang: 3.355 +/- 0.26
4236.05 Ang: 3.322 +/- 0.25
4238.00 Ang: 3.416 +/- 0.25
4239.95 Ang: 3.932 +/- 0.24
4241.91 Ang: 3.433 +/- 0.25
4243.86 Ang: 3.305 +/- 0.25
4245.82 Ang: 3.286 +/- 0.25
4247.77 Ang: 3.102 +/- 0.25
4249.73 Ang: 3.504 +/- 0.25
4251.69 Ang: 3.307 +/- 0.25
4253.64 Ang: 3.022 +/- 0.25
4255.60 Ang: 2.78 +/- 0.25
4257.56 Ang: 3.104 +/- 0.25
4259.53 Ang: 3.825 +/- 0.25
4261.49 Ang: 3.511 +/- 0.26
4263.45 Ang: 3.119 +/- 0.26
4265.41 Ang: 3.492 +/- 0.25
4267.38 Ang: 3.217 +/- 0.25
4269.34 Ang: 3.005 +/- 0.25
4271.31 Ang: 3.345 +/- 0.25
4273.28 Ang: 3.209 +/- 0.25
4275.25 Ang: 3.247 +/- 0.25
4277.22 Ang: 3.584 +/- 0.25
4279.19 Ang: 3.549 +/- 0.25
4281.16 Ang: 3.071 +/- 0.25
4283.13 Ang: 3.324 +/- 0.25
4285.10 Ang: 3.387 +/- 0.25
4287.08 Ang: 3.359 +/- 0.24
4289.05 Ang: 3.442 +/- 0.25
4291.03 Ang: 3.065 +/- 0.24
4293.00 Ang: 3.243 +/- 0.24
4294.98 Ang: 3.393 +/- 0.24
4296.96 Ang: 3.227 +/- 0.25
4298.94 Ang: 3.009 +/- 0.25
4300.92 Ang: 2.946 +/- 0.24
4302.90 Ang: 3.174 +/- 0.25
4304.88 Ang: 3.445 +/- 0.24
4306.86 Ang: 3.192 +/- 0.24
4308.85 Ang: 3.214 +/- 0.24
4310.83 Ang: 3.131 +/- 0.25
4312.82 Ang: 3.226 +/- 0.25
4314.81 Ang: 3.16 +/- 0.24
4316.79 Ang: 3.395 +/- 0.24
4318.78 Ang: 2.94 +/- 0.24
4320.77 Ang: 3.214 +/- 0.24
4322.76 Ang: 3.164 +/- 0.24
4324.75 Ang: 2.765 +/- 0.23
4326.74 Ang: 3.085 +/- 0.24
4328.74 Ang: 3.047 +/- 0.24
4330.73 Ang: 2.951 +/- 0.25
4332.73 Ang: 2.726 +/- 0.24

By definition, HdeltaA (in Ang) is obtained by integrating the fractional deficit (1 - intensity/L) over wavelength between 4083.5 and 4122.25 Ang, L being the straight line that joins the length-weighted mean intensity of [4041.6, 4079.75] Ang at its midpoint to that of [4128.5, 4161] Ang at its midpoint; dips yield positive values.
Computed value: 1.8 Ang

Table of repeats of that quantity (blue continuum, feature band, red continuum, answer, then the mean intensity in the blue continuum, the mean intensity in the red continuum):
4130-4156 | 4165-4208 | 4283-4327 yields -0.8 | 3.35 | 3.2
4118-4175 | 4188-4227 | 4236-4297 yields 0.1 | 3.41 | 3.32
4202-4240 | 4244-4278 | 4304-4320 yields 0.2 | 3.36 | 3.21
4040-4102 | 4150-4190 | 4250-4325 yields -1.1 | 3.39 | 3.24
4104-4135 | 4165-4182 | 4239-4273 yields -0.5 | 3.25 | 3.31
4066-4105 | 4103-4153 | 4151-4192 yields 1.0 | 3.33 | 3.42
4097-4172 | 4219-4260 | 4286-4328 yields -0.8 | 3.4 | 3.18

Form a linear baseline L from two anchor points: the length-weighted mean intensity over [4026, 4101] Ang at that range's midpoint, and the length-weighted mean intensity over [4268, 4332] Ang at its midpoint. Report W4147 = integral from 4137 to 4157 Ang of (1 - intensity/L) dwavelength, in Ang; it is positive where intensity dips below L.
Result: -0.45 Ang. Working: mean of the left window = 3.4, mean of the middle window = 3.4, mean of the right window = 3.2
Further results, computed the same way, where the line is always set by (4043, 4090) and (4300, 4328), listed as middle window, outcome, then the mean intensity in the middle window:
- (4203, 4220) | -0.43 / 3.35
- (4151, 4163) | -0.57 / 3.48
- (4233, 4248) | -0.83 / 3.41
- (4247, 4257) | 0.23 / 3.14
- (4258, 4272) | -0.64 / 3.35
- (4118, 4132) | 0.03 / 3.36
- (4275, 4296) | -1.04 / 3.34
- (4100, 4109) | -0.28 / 3.49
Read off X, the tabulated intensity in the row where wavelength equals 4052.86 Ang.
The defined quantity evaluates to 3.559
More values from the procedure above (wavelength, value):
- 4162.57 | 3.562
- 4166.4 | 3.21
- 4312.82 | 3.226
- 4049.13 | 3.662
